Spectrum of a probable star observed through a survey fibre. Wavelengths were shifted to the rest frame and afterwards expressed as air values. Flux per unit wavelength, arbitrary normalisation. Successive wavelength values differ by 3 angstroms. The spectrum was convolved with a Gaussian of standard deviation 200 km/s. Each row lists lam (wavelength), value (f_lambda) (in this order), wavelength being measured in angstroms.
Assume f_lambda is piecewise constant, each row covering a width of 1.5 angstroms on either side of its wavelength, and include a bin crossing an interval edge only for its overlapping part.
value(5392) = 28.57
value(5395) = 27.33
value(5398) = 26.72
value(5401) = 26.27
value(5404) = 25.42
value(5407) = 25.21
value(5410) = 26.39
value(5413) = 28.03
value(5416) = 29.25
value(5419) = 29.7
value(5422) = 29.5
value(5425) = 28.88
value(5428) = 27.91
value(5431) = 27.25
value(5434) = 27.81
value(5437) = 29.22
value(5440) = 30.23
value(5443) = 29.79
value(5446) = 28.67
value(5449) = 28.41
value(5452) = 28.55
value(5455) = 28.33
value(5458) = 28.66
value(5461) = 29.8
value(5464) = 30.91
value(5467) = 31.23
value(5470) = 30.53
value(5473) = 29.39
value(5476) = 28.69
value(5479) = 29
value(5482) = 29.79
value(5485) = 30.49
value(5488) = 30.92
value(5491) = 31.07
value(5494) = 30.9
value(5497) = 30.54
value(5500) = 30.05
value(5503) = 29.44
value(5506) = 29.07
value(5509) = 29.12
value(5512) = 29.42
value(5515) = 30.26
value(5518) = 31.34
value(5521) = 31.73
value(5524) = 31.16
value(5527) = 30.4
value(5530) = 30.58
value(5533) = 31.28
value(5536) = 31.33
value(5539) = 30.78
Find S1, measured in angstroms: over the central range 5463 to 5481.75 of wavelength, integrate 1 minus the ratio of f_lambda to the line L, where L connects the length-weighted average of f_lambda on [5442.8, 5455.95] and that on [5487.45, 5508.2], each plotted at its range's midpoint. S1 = -0.34 angstroms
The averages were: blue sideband 28.7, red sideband 30.2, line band 29.9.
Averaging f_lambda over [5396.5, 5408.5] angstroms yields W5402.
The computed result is 25.9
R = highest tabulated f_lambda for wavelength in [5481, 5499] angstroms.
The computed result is 31.07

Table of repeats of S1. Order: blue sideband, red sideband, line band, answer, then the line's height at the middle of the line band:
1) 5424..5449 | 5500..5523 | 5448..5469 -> -0.3 angstroms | 29.1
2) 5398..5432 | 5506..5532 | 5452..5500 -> -1.2 angstroms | 29.3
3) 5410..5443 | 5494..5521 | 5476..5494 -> -0.3 angstroms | 29.7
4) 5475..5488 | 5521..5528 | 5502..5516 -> 0.5 angstroms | 30.5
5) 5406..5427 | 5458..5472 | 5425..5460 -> 0.8 angstroms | 29.4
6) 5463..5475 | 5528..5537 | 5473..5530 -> 1.0 angstroms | 30.7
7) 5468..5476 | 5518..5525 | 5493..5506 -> 0.3 angstroms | 30.7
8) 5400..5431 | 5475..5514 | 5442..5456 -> -0.1 angstroms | 28.6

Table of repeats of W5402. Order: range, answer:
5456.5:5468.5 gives 30.2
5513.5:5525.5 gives 31.1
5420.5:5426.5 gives 29.2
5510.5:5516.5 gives 29.8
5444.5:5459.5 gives 28.5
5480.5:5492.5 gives 30.6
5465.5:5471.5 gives 30.9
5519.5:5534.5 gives 31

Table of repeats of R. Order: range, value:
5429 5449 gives 30.23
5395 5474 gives 31.23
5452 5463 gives 29.8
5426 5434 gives 27.91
